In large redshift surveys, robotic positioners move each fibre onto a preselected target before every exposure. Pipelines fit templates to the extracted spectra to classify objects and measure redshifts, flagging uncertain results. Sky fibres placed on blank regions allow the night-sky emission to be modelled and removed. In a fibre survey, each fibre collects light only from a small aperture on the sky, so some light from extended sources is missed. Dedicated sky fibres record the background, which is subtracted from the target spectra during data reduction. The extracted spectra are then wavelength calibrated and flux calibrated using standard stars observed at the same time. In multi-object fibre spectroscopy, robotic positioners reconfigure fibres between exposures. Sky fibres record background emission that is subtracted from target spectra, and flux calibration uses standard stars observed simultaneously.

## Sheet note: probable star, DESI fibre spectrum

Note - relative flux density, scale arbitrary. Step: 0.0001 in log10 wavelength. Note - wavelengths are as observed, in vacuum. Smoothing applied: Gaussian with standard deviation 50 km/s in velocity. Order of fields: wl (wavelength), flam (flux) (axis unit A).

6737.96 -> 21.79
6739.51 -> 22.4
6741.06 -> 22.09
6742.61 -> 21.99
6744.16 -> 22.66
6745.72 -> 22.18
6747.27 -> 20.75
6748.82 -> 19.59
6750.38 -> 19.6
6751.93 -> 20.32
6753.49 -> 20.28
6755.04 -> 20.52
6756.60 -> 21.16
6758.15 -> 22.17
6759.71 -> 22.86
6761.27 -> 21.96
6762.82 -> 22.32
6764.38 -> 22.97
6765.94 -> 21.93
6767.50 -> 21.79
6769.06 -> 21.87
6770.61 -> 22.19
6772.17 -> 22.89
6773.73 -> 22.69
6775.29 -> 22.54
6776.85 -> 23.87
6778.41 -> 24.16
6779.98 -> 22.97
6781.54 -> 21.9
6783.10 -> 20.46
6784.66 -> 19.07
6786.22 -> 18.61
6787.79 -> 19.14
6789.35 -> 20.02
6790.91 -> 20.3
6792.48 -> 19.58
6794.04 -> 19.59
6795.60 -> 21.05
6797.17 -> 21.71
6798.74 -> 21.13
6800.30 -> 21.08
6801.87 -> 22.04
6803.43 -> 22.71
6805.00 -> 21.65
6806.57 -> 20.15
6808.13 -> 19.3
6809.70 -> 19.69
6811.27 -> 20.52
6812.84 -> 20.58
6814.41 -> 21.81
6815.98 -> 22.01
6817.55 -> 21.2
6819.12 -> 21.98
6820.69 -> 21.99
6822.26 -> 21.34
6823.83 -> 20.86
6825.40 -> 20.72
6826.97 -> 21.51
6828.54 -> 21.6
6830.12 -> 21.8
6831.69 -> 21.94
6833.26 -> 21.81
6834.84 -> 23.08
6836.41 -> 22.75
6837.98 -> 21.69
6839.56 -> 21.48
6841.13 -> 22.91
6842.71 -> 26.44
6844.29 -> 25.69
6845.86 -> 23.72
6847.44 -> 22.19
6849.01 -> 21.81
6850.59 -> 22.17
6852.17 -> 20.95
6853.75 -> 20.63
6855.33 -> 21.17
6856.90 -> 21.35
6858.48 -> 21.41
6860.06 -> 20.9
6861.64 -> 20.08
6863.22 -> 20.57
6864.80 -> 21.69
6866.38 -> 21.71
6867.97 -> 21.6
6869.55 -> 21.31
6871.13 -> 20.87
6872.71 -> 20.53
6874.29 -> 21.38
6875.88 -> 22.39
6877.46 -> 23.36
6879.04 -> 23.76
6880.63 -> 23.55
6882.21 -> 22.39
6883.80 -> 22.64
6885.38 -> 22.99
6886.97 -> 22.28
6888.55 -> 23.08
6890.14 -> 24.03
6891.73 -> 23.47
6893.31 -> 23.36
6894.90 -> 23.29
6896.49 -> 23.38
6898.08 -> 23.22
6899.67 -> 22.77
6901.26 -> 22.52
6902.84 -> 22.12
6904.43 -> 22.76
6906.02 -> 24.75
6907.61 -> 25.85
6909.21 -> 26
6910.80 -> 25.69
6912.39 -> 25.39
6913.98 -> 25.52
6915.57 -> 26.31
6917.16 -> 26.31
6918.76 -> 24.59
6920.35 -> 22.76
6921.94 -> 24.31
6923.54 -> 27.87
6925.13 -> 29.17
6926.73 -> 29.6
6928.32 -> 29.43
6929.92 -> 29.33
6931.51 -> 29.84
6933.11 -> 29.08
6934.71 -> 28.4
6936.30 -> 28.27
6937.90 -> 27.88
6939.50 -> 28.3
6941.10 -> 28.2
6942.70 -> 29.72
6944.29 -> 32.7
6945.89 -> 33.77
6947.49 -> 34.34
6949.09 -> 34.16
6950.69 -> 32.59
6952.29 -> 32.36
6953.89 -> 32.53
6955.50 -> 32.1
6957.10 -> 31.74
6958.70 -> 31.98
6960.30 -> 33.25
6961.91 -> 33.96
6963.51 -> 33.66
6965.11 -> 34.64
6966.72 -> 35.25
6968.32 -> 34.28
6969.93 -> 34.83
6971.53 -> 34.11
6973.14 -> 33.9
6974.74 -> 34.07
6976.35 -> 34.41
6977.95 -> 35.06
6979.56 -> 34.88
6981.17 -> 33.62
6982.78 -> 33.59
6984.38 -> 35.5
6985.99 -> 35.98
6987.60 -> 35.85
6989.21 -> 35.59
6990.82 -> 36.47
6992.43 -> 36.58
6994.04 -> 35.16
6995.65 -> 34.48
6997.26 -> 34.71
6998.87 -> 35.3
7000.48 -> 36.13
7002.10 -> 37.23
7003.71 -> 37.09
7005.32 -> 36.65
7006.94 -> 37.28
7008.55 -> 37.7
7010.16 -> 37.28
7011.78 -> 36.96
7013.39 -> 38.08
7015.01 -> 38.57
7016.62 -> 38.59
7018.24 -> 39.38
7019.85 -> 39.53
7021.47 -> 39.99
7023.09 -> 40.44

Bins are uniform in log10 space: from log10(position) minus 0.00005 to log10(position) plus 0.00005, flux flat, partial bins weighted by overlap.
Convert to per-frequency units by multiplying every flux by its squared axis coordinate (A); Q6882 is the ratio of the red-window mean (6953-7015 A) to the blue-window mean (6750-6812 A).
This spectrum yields 1.7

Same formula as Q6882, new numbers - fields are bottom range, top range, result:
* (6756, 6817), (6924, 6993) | 1.61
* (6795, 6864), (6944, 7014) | 1.68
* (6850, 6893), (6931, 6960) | 1.44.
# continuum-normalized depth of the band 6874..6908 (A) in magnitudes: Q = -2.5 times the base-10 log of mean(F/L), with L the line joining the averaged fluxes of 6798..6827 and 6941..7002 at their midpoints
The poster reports 0.19 mag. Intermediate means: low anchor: 21.2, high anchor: 34.1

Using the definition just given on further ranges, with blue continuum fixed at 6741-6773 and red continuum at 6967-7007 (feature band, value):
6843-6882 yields 0.26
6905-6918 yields 0.20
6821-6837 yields 0.19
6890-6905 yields 0.28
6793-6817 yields 0.17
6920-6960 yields 0.08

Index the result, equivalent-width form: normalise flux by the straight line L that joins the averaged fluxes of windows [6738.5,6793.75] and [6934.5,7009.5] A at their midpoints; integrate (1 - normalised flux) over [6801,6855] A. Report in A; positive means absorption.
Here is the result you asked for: 7.2 A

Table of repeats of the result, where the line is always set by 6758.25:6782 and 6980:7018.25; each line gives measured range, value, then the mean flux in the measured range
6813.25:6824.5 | 1.7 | 21.6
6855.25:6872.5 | 4.3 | 21.1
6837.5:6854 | 2.6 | 22.8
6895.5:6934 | 6.8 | 25.8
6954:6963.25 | 0.3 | 32.6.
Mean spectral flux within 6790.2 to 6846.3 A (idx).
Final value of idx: 21.6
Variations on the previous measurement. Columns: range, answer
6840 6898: 22.4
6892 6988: 29.7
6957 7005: 34.8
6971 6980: 34.4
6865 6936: 24.4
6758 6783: 22.5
